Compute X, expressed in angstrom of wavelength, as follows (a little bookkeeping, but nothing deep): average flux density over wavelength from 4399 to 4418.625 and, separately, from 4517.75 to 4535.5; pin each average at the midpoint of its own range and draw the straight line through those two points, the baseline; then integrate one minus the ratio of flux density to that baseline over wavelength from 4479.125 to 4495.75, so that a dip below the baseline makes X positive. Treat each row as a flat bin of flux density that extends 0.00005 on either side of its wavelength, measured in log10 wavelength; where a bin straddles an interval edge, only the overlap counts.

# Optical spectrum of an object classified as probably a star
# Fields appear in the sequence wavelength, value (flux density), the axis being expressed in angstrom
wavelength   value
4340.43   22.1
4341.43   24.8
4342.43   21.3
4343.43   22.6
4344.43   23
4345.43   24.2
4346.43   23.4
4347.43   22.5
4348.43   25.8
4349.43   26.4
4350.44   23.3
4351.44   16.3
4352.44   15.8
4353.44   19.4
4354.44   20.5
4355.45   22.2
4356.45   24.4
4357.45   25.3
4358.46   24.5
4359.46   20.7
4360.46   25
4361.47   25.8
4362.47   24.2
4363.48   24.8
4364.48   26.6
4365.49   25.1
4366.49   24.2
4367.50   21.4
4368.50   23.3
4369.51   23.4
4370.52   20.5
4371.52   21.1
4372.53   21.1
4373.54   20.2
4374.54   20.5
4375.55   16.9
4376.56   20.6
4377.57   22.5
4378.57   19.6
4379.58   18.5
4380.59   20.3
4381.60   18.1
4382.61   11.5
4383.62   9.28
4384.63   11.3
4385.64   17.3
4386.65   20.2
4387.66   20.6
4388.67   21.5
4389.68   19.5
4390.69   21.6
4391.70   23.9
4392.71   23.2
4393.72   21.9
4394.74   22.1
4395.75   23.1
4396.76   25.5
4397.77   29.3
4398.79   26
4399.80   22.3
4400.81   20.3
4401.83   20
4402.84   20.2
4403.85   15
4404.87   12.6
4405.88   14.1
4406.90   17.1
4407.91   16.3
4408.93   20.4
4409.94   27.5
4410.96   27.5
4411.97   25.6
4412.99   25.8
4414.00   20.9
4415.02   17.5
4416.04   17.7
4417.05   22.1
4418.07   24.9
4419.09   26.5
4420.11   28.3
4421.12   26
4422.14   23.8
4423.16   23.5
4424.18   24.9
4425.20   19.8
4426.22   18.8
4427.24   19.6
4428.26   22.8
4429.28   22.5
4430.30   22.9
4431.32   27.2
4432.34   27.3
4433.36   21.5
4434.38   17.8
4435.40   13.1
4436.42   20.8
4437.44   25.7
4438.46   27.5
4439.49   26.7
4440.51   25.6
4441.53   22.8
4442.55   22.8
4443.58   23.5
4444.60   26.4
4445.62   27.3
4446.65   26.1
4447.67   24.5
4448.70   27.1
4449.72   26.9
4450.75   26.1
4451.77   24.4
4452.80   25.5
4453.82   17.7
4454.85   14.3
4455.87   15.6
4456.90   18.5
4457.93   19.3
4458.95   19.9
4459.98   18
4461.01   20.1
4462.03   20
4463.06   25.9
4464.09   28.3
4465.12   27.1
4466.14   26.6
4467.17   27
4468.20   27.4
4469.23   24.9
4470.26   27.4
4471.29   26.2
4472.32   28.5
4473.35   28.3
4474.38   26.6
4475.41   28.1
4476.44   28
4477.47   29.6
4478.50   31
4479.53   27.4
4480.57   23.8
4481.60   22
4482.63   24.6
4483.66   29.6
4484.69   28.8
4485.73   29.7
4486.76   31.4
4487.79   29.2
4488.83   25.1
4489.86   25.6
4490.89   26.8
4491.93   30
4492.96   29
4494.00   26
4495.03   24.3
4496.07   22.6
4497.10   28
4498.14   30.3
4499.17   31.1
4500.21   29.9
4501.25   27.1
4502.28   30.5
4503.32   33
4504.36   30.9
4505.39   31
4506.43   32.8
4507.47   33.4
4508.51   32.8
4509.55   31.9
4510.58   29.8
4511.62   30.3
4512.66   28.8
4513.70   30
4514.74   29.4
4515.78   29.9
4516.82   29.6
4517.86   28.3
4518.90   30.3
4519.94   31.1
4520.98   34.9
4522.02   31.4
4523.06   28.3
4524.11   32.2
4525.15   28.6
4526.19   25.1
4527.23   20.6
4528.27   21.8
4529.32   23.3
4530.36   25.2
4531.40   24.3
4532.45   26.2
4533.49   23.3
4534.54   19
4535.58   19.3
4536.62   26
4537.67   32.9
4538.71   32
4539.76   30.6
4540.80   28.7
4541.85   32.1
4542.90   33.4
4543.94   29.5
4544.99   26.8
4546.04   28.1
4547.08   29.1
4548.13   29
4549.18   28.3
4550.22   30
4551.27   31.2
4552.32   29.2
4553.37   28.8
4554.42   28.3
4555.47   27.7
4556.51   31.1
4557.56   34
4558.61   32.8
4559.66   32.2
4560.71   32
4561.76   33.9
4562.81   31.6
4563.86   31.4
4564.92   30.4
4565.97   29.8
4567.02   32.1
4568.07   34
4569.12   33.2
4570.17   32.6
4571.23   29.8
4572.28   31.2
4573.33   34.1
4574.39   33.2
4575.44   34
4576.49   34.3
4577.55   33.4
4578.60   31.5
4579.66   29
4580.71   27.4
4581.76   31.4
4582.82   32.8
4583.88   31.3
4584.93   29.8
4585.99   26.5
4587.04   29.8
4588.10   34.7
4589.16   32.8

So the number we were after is -1.72 angstrom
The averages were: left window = 20.5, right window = 26.5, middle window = 27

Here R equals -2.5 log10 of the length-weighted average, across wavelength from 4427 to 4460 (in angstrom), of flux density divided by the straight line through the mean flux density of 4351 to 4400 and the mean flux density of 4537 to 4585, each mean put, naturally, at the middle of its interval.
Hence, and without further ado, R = 0.10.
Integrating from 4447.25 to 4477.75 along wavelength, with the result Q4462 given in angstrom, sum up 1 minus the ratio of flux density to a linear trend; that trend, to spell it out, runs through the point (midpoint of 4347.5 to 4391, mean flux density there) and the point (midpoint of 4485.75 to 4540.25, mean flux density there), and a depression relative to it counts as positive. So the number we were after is 1.9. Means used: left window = 21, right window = 28.4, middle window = 24.2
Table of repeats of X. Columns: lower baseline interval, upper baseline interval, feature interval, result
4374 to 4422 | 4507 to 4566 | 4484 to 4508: -2.1 angstrom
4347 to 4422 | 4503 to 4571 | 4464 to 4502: -1.2 angstrom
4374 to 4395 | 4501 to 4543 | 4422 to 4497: -0.8 angstrom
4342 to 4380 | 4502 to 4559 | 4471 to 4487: -0.4 angstrom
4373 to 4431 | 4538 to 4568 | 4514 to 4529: 0.0 angstrom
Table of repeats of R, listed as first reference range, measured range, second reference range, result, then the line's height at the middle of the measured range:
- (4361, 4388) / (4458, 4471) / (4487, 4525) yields 0.10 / 26.7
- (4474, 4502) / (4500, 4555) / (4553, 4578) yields 0.04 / 29.8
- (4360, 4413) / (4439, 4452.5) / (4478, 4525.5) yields -0.01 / 25.2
